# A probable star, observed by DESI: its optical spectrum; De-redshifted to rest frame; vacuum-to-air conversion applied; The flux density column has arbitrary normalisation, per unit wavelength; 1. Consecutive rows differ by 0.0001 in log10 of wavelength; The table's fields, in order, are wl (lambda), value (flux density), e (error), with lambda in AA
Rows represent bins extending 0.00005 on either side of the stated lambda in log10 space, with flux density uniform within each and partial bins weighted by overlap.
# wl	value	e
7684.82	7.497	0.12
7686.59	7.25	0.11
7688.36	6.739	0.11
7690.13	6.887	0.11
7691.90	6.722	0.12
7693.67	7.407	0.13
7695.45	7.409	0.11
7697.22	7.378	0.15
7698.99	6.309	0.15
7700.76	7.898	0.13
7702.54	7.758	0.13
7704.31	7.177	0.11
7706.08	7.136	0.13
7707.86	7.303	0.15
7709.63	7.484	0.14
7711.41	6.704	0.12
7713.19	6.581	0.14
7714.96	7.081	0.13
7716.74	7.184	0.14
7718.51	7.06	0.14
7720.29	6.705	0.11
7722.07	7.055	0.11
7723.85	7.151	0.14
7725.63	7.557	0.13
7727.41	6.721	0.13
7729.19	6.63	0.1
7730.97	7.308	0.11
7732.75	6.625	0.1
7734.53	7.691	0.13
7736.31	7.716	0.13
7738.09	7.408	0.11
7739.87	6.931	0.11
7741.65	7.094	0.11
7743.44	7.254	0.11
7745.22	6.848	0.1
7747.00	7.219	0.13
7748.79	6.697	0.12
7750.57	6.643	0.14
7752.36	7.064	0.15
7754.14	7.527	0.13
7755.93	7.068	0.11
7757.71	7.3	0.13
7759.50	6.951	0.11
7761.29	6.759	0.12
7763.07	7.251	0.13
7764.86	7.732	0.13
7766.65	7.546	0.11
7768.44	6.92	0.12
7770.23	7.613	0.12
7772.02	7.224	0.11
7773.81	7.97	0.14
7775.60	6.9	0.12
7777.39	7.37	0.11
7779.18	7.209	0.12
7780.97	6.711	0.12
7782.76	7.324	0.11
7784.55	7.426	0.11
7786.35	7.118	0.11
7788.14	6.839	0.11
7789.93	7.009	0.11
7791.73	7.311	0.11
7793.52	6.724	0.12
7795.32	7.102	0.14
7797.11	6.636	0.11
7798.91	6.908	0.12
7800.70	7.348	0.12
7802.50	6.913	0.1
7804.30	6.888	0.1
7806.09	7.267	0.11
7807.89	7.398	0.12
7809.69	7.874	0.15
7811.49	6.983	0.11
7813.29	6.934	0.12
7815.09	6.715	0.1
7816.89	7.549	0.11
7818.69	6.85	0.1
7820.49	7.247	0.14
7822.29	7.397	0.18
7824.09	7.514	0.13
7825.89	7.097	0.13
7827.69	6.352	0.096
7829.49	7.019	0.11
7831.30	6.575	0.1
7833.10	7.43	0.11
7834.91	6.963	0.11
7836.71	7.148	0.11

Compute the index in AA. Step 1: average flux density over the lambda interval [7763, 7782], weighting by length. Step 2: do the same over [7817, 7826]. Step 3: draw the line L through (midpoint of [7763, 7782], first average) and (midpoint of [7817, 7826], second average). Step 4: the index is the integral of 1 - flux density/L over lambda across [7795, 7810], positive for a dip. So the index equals 0.33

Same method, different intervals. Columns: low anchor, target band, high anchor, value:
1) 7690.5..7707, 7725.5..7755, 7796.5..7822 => 0.4 AA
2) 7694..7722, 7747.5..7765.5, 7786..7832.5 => 0.0 AA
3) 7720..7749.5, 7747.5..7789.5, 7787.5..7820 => -0.5 AA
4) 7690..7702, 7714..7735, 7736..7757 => 0.3 AA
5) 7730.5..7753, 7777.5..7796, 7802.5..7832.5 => 0.0 AA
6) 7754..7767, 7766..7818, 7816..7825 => 0.8 AA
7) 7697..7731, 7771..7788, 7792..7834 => -0.4 AA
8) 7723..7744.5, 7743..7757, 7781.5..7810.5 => 0.2 AA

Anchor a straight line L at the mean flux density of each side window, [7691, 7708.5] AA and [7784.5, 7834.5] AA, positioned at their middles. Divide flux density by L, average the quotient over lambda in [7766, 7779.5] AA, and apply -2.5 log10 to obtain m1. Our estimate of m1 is -0.03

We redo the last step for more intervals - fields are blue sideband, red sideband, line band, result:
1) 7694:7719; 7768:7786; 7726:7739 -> 0.01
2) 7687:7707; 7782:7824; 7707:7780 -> 0.00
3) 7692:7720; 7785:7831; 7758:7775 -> -0.03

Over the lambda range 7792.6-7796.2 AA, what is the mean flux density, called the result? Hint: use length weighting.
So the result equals 6.91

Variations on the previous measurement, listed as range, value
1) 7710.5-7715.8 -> 6.79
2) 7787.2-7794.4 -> 6.98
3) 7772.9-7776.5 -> 7.44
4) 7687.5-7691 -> 6.81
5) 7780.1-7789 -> 7.09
